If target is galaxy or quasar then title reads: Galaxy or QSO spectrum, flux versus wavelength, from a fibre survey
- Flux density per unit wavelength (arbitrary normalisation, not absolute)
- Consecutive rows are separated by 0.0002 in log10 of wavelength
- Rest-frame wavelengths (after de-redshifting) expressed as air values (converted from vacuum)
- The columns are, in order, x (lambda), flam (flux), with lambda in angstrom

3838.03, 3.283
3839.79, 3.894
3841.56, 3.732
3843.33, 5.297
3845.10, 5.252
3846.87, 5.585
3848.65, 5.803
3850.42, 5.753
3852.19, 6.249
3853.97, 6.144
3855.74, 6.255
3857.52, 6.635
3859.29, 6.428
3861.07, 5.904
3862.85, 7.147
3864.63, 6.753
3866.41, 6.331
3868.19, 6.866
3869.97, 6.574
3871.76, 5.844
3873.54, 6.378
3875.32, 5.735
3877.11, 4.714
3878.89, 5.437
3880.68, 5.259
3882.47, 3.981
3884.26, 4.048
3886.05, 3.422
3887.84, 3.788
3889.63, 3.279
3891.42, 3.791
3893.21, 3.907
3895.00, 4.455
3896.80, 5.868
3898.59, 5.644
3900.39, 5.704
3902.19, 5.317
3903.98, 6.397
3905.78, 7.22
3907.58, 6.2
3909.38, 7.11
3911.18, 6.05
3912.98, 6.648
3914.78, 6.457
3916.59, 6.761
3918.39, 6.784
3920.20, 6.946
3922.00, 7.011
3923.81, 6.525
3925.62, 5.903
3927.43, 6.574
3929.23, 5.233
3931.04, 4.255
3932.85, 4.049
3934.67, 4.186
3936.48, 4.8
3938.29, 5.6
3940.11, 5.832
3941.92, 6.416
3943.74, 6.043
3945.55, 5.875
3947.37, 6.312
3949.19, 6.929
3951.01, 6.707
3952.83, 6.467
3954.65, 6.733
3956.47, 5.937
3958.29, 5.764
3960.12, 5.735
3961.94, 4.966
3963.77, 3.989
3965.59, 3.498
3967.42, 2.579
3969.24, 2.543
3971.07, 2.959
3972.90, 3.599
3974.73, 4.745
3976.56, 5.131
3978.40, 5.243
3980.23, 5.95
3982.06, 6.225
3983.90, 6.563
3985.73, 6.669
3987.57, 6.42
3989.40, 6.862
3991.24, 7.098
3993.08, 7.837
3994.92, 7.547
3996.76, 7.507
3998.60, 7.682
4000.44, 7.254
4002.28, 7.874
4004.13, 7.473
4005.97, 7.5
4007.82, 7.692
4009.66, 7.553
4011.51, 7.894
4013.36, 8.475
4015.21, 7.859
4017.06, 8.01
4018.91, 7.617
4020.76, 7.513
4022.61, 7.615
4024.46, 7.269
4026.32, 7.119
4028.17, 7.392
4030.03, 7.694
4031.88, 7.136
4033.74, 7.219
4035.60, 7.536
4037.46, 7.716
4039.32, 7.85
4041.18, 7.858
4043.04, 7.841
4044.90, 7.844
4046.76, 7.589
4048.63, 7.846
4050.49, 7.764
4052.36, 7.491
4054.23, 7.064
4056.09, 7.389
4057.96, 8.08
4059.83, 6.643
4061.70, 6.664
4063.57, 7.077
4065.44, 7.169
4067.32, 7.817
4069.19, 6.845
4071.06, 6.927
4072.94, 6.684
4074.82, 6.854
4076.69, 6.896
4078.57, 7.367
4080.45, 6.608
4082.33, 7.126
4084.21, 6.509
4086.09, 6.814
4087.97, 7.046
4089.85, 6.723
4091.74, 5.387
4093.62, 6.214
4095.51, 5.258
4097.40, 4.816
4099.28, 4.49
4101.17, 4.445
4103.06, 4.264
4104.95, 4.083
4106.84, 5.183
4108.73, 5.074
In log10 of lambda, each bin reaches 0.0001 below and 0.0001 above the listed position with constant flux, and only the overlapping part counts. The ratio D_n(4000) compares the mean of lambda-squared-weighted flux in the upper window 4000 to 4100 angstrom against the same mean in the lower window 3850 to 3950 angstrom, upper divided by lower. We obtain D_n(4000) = 1.3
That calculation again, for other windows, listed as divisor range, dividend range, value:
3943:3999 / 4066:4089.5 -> 1.28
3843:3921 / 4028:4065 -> 1.42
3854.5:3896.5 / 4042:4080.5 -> 1.49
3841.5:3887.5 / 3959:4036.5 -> 1.23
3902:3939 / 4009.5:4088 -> 1.31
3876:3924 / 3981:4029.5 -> 1.42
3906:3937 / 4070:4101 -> 1.14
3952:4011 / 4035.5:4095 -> 1.24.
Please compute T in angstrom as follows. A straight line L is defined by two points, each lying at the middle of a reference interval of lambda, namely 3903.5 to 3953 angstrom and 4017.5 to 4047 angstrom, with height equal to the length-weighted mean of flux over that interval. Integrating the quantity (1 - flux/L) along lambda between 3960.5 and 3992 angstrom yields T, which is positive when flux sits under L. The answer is 8.3 angstrom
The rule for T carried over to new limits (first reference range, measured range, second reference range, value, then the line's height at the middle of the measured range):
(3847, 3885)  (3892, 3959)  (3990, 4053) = 6.2 angstrom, 6.57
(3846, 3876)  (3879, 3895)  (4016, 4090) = 5.9 angstrom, 6.4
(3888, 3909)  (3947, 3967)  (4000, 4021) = 2.7 angstrom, 6.55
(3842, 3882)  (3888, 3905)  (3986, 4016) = 3.9 angstrom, 6.35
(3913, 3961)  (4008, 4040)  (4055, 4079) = -4.2 angstrom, 6.74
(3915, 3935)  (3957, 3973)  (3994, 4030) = 6.3 angstrom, 6.69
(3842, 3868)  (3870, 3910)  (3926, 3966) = 4.8 angstrom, 5.89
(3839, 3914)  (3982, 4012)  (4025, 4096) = -3.2 angstrom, 6.59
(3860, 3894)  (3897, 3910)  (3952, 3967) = -2.3 angstrom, 5.25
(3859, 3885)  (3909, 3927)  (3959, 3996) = -3.2 angstrom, 5.6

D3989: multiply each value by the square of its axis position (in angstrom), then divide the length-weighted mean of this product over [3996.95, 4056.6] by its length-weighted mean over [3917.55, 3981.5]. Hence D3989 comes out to 1.5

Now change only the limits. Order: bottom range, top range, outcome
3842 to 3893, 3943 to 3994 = 1.07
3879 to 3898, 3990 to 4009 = 1.87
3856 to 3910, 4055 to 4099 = 1.33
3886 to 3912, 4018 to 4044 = 1.53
